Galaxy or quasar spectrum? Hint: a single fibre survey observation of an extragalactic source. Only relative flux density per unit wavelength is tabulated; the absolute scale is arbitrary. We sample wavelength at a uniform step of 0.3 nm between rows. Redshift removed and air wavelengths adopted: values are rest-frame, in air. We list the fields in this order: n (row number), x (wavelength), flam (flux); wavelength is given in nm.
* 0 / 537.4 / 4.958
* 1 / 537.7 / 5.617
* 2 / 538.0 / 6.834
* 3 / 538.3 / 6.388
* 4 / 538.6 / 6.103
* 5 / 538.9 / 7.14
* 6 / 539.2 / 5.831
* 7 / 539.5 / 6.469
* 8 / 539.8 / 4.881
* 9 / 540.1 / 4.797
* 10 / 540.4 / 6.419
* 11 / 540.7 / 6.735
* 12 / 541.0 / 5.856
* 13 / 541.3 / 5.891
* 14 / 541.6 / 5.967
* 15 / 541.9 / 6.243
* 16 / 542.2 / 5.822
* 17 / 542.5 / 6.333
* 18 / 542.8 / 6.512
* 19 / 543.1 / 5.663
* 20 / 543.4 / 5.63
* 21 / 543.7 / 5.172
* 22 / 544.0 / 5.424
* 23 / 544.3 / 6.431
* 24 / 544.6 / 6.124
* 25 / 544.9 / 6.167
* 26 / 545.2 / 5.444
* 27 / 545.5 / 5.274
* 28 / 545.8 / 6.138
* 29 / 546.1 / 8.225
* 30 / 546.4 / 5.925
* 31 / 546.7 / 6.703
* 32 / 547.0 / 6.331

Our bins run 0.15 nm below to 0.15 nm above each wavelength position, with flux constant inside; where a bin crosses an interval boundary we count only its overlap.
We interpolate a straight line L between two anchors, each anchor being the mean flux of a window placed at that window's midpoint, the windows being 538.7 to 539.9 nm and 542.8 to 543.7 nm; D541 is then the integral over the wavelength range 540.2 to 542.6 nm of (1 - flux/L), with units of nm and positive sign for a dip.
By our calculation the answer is -0.09 nm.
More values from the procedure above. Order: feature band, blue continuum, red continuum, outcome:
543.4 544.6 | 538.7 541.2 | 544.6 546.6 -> 0.08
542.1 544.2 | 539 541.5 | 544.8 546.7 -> 0.09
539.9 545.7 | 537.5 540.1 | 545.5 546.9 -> 0.41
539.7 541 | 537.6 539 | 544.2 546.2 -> 0.12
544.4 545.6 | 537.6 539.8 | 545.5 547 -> 0.13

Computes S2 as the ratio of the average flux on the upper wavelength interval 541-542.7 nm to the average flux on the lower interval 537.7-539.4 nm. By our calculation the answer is 0.95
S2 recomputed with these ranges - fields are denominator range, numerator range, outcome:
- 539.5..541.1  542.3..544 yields 1.00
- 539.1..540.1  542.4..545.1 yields 1.06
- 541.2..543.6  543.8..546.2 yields 1.02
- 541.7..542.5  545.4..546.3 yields 1.08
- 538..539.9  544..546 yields 0.96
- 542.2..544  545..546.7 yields 1.07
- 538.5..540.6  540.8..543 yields 1.02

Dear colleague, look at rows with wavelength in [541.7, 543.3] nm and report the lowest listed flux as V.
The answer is 5.663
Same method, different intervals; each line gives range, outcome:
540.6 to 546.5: 5.172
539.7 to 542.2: 4.797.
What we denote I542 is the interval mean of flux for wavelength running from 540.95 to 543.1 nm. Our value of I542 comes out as 6.07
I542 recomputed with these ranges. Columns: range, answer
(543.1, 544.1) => 5.45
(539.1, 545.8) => 5.87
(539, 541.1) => 5.89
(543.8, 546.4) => 6.12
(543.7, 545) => 5.93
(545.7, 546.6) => 6.79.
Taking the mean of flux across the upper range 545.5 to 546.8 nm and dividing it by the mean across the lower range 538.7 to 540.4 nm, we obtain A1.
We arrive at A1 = 1.1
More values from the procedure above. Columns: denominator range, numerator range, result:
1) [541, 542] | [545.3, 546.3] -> 1.08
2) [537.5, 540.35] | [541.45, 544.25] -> 0.98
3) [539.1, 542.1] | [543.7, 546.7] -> 1.03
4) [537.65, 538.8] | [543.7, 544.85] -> 0.93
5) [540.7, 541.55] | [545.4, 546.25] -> 1.10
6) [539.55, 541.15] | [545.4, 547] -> 1.12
